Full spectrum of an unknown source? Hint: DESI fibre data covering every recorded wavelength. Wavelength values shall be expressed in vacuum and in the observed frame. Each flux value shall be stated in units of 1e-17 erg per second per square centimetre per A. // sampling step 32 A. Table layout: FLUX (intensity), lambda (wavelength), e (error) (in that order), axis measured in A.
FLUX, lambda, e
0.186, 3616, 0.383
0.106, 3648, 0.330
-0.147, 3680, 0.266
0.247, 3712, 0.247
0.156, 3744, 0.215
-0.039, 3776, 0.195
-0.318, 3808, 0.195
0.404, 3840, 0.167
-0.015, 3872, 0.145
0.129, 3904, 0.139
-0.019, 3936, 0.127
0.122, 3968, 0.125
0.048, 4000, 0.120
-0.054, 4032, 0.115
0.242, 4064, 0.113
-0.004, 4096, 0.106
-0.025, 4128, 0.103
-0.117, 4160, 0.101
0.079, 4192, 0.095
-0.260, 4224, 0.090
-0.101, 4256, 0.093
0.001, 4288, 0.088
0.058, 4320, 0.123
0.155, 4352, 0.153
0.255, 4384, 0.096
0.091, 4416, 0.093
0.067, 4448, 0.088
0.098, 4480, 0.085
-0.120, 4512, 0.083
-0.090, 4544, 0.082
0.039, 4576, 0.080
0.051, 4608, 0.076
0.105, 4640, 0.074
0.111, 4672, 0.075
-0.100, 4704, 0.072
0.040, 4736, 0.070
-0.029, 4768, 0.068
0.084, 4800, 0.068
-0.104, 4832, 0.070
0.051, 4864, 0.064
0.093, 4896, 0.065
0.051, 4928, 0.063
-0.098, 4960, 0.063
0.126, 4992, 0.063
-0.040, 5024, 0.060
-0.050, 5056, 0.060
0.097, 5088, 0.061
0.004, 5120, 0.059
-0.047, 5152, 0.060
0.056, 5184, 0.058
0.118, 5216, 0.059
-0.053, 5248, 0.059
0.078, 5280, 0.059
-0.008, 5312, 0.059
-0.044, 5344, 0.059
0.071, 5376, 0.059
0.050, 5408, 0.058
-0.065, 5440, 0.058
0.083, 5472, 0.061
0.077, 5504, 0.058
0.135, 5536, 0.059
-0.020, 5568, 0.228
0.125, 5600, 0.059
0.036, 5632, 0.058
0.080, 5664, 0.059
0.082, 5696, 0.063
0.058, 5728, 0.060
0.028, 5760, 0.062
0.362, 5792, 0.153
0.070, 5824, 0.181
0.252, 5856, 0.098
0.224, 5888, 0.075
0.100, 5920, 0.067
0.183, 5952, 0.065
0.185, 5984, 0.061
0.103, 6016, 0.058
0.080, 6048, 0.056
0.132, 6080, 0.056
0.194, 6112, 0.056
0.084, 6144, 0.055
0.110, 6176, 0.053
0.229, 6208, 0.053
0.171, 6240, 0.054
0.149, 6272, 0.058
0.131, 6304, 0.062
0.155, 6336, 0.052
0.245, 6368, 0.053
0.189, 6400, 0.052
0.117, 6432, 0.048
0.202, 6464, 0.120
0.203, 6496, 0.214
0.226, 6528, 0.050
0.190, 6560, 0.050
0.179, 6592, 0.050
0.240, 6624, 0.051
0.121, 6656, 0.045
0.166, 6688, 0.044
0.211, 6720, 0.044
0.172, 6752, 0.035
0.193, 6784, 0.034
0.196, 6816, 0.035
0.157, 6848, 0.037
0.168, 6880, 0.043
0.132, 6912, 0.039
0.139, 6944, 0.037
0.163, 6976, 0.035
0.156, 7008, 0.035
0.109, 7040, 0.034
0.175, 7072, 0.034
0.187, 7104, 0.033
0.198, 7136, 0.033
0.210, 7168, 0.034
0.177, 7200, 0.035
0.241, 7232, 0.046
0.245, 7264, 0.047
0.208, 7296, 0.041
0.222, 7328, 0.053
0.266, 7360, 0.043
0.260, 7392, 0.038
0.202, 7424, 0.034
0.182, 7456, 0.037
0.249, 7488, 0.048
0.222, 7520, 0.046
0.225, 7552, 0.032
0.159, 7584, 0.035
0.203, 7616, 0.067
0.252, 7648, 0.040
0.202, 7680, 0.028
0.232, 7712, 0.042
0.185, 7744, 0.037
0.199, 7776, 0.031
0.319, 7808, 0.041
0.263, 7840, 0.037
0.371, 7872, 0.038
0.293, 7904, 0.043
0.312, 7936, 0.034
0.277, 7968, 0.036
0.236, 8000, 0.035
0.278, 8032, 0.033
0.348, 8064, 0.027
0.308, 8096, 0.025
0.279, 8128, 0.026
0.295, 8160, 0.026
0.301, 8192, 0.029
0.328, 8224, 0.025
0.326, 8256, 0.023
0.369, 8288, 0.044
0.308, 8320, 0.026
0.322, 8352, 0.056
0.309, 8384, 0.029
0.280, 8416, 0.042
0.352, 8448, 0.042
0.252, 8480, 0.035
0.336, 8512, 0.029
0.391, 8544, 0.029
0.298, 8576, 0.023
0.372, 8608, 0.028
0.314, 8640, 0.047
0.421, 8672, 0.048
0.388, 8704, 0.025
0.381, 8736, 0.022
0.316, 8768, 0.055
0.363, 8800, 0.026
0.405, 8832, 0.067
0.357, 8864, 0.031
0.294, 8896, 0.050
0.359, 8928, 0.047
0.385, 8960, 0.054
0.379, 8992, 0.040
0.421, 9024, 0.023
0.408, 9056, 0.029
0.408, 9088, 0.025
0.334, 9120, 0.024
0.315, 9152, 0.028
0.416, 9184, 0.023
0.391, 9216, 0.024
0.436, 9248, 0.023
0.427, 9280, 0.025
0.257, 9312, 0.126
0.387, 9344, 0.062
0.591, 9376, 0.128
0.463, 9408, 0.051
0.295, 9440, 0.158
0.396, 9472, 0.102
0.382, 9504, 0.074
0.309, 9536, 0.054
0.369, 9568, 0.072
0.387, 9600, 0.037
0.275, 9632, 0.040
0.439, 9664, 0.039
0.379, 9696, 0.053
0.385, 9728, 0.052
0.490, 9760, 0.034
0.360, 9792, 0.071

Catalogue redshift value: 0.955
